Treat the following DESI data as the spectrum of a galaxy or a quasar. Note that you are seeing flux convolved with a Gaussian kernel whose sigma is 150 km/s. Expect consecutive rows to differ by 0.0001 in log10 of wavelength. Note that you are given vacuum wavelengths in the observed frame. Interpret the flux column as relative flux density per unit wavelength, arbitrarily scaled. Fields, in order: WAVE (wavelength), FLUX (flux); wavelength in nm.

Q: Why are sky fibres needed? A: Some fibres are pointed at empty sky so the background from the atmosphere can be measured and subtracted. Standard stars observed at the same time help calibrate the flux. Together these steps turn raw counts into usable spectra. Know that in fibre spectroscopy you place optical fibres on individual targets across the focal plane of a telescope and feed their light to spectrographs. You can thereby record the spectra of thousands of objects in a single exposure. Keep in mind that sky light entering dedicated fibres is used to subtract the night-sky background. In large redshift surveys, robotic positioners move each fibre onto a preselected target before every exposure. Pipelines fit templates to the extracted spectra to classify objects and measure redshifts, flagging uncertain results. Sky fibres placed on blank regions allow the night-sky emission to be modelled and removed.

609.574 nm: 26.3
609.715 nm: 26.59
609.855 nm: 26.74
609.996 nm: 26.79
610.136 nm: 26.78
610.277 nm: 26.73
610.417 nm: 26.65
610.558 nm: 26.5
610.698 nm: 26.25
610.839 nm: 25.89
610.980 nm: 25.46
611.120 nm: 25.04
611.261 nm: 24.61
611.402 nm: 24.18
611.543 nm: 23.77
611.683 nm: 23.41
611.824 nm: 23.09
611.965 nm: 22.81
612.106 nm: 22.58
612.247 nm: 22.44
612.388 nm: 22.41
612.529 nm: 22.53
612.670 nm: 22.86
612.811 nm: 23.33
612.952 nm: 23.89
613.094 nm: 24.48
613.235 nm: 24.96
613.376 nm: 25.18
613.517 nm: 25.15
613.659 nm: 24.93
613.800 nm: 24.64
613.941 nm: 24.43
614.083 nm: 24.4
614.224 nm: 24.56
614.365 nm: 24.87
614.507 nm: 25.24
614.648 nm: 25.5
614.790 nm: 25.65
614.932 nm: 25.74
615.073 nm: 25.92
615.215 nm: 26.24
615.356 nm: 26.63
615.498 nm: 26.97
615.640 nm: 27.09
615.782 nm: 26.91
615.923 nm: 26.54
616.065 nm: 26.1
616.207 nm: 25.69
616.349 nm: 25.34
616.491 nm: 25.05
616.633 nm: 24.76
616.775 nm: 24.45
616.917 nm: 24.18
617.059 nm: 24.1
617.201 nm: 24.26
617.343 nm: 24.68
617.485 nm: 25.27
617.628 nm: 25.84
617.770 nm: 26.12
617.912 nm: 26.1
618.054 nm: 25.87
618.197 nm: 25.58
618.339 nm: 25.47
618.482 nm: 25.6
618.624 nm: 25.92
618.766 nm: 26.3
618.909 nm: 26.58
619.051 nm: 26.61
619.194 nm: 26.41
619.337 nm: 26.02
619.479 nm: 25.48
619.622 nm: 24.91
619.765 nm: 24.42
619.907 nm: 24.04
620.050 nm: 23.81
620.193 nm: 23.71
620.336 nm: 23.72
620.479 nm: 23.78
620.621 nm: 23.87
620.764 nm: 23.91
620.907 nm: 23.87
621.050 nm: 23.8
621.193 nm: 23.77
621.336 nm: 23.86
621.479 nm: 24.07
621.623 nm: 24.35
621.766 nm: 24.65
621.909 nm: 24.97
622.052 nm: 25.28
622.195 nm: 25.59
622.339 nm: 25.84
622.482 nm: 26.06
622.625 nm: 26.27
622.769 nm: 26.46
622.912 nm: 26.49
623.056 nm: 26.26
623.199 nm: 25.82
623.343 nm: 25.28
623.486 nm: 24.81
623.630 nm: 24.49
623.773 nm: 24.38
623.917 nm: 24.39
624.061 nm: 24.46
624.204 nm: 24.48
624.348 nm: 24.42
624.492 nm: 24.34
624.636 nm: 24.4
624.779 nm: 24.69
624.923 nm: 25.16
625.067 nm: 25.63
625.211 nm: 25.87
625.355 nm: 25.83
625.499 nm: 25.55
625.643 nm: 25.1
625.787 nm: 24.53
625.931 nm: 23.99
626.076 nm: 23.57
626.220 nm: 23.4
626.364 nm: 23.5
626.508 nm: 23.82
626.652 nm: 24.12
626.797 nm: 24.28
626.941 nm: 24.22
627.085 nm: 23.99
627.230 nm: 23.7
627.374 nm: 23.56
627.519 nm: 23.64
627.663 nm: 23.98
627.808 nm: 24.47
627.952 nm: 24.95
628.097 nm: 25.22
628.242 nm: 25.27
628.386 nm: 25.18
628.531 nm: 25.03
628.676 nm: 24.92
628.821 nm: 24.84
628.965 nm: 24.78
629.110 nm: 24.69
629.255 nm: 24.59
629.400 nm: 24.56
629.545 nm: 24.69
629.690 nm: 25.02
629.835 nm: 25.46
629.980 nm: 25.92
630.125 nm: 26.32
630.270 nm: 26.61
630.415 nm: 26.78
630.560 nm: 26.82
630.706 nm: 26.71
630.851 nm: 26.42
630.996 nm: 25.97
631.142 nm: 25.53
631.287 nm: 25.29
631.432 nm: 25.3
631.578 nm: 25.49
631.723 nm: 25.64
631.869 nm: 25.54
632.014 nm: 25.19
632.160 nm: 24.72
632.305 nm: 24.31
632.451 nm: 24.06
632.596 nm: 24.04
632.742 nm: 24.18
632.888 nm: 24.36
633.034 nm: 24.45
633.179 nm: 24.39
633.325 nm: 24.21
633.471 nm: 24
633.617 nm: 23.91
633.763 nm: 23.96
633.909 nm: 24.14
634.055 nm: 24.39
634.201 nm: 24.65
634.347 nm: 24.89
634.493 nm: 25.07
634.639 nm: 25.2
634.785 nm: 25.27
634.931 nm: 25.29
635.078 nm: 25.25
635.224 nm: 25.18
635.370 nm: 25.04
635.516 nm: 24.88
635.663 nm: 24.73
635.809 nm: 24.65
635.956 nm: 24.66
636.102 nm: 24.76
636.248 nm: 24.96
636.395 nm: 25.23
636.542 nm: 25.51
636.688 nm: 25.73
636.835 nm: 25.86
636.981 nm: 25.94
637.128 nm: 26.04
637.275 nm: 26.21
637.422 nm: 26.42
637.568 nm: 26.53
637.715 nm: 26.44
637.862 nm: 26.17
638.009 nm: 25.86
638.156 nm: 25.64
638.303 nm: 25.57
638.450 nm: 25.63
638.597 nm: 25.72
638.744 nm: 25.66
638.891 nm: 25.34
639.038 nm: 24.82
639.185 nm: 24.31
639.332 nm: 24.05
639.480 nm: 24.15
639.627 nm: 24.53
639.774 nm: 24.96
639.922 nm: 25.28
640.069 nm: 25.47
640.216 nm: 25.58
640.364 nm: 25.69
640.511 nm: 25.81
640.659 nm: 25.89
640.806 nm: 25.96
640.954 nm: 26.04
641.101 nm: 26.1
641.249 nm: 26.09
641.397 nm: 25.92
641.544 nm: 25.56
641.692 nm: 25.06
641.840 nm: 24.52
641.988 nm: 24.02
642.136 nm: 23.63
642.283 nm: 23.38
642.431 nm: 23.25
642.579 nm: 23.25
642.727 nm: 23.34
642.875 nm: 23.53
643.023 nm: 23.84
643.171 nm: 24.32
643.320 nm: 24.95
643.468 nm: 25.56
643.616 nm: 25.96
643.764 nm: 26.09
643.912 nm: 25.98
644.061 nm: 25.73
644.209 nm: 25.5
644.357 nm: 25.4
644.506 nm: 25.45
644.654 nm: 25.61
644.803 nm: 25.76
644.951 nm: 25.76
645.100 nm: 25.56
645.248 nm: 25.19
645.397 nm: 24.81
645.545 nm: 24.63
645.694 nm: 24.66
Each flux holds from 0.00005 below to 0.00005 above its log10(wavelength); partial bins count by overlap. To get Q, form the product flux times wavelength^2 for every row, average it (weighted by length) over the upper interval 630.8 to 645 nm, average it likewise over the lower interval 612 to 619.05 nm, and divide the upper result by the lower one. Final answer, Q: 1.07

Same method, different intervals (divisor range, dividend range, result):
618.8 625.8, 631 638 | 1.04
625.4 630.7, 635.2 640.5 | 1.06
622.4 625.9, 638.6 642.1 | 1.05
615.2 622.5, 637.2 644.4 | 1.07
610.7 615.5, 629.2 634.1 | 1.09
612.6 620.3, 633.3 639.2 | 1.06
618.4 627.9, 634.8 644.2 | 1.07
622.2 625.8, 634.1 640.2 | 1.04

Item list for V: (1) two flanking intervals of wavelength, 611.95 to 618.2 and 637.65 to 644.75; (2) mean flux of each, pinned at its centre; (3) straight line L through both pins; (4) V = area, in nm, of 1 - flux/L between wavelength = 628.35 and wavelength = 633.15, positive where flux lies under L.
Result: -0.04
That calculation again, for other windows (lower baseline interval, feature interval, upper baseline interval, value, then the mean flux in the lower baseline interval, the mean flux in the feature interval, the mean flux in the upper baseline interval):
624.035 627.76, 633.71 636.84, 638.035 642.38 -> -0.005 nm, 24.4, 25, 25.2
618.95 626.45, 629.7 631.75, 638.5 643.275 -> -0.096 nm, 24.8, 26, 24.8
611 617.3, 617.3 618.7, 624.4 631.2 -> -0.051 nm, 24.7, 25.7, 24.9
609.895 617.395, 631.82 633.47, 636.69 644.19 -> 0.046 nm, 25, 24.5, 25.2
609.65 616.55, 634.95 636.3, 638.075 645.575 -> 0.010 nm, 25.1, 24.9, 25.1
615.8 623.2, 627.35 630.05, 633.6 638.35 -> 0.046 nm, 25.2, 24.8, 25.3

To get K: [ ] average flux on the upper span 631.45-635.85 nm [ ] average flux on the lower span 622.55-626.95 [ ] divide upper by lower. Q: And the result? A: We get 0.99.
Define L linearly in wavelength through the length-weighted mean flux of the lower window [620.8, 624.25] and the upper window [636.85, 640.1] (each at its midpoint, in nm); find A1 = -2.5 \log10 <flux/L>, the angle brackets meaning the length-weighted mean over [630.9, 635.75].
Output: 0.02 mag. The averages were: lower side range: 25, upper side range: 25.5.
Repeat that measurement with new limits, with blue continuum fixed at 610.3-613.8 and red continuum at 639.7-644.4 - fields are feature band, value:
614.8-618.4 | -0.05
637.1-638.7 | -0.05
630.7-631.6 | -0.04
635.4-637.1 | -0.01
